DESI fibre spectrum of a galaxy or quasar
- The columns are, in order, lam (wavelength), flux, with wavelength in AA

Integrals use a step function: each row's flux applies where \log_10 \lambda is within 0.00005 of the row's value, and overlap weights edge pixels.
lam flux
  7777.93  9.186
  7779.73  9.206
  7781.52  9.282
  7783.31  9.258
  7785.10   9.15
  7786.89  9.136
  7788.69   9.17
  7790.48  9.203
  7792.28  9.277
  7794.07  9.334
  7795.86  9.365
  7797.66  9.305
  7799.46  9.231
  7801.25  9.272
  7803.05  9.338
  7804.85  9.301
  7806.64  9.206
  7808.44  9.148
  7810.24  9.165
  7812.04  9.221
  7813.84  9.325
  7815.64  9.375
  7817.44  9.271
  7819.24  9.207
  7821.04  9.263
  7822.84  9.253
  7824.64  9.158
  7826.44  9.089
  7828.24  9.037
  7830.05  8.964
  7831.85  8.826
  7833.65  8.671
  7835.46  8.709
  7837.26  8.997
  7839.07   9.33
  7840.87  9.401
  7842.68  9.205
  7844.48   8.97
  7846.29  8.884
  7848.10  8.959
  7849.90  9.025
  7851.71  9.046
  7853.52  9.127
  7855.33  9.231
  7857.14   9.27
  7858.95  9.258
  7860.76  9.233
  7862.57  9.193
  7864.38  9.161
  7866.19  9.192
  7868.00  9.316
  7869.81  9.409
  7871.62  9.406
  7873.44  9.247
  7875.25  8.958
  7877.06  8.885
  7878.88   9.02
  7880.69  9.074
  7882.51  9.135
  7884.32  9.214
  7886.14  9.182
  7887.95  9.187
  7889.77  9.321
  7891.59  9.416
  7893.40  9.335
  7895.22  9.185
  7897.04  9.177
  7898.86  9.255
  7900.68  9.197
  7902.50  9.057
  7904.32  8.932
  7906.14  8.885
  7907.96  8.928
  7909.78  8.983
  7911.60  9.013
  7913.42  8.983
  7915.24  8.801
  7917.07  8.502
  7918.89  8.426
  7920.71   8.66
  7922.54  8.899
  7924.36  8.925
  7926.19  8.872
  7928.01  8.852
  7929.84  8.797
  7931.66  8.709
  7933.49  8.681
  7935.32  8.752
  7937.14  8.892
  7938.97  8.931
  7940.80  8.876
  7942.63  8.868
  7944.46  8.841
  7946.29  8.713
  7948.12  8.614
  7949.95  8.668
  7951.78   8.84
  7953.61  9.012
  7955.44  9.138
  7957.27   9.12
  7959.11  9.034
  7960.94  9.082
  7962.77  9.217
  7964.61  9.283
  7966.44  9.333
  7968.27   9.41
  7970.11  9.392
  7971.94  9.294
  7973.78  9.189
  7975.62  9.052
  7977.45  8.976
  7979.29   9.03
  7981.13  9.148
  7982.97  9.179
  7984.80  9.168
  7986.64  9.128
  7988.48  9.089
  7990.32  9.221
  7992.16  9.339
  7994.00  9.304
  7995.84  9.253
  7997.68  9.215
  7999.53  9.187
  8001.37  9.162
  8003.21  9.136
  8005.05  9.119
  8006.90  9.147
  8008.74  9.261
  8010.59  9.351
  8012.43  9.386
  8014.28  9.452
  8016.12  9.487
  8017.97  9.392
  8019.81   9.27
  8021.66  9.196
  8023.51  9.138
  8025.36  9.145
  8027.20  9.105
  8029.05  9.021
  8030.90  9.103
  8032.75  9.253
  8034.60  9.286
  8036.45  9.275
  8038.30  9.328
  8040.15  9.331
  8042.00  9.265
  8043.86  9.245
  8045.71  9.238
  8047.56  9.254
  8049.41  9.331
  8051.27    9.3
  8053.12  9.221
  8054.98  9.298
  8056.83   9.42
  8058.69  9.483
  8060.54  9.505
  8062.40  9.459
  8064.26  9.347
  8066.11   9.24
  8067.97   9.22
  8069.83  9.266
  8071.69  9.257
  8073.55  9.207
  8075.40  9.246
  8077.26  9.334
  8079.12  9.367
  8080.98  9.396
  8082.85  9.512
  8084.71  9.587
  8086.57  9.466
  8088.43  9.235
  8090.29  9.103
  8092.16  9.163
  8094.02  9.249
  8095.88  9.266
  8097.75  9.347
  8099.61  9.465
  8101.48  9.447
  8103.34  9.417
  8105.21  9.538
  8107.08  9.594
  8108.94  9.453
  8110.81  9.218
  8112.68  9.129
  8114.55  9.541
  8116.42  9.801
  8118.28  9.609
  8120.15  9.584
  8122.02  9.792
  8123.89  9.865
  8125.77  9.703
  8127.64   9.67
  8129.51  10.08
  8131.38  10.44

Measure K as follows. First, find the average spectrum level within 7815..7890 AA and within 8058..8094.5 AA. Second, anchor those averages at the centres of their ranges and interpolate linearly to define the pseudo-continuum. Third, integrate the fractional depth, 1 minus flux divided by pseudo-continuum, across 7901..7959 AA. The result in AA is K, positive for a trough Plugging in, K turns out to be 2.2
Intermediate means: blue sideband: 9.13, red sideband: 9.33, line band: 8.85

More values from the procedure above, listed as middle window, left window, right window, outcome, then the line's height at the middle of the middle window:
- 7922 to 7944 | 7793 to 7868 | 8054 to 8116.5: 1.0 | 9.24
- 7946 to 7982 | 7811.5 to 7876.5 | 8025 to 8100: 0.6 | 9.23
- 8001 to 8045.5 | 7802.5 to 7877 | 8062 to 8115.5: 0.2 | 9.29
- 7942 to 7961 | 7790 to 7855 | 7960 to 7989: 0.6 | 9.18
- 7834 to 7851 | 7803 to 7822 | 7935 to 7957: 0.2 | 9.16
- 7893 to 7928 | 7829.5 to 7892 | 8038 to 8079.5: 0.9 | 9.17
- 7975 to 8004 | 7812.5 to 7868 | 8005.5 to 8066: 0.3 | 9.25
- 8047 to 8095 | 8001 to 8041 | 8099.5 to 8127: 0.4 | 9.41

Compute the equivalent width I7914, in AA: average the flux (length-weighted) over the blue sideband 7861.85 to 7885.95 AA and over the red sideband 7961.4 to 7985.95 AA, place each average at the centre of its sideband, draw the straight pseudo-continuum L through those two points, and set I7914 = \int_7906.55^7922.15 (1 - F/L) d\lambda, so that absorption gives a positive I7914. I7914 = 0.7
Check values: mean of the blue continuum 9.17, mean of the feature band 8.79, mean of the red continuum 9.2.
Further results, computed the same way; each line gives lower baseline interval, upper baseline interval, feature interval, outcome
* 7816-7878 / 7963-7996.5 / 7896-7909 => 0.14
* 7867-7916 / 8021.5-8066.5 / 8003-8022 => -0.11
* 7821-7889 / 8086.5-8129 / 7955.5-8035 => 0.88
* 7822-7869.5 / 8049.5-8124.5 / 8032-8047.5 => 0.10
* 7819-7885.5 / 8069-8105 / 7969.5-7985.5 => 0.14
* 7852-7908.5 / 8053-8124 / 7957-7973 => 0.03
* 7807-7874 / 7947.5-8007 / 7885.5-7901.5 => -0.19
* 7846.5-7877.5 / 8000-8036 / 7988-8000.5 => -0.01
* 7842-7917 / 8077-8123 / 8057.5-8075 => 0.09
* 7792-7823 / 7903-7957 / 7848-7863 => -0.10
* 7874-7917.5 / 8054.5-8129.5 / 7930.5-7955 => 0.95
